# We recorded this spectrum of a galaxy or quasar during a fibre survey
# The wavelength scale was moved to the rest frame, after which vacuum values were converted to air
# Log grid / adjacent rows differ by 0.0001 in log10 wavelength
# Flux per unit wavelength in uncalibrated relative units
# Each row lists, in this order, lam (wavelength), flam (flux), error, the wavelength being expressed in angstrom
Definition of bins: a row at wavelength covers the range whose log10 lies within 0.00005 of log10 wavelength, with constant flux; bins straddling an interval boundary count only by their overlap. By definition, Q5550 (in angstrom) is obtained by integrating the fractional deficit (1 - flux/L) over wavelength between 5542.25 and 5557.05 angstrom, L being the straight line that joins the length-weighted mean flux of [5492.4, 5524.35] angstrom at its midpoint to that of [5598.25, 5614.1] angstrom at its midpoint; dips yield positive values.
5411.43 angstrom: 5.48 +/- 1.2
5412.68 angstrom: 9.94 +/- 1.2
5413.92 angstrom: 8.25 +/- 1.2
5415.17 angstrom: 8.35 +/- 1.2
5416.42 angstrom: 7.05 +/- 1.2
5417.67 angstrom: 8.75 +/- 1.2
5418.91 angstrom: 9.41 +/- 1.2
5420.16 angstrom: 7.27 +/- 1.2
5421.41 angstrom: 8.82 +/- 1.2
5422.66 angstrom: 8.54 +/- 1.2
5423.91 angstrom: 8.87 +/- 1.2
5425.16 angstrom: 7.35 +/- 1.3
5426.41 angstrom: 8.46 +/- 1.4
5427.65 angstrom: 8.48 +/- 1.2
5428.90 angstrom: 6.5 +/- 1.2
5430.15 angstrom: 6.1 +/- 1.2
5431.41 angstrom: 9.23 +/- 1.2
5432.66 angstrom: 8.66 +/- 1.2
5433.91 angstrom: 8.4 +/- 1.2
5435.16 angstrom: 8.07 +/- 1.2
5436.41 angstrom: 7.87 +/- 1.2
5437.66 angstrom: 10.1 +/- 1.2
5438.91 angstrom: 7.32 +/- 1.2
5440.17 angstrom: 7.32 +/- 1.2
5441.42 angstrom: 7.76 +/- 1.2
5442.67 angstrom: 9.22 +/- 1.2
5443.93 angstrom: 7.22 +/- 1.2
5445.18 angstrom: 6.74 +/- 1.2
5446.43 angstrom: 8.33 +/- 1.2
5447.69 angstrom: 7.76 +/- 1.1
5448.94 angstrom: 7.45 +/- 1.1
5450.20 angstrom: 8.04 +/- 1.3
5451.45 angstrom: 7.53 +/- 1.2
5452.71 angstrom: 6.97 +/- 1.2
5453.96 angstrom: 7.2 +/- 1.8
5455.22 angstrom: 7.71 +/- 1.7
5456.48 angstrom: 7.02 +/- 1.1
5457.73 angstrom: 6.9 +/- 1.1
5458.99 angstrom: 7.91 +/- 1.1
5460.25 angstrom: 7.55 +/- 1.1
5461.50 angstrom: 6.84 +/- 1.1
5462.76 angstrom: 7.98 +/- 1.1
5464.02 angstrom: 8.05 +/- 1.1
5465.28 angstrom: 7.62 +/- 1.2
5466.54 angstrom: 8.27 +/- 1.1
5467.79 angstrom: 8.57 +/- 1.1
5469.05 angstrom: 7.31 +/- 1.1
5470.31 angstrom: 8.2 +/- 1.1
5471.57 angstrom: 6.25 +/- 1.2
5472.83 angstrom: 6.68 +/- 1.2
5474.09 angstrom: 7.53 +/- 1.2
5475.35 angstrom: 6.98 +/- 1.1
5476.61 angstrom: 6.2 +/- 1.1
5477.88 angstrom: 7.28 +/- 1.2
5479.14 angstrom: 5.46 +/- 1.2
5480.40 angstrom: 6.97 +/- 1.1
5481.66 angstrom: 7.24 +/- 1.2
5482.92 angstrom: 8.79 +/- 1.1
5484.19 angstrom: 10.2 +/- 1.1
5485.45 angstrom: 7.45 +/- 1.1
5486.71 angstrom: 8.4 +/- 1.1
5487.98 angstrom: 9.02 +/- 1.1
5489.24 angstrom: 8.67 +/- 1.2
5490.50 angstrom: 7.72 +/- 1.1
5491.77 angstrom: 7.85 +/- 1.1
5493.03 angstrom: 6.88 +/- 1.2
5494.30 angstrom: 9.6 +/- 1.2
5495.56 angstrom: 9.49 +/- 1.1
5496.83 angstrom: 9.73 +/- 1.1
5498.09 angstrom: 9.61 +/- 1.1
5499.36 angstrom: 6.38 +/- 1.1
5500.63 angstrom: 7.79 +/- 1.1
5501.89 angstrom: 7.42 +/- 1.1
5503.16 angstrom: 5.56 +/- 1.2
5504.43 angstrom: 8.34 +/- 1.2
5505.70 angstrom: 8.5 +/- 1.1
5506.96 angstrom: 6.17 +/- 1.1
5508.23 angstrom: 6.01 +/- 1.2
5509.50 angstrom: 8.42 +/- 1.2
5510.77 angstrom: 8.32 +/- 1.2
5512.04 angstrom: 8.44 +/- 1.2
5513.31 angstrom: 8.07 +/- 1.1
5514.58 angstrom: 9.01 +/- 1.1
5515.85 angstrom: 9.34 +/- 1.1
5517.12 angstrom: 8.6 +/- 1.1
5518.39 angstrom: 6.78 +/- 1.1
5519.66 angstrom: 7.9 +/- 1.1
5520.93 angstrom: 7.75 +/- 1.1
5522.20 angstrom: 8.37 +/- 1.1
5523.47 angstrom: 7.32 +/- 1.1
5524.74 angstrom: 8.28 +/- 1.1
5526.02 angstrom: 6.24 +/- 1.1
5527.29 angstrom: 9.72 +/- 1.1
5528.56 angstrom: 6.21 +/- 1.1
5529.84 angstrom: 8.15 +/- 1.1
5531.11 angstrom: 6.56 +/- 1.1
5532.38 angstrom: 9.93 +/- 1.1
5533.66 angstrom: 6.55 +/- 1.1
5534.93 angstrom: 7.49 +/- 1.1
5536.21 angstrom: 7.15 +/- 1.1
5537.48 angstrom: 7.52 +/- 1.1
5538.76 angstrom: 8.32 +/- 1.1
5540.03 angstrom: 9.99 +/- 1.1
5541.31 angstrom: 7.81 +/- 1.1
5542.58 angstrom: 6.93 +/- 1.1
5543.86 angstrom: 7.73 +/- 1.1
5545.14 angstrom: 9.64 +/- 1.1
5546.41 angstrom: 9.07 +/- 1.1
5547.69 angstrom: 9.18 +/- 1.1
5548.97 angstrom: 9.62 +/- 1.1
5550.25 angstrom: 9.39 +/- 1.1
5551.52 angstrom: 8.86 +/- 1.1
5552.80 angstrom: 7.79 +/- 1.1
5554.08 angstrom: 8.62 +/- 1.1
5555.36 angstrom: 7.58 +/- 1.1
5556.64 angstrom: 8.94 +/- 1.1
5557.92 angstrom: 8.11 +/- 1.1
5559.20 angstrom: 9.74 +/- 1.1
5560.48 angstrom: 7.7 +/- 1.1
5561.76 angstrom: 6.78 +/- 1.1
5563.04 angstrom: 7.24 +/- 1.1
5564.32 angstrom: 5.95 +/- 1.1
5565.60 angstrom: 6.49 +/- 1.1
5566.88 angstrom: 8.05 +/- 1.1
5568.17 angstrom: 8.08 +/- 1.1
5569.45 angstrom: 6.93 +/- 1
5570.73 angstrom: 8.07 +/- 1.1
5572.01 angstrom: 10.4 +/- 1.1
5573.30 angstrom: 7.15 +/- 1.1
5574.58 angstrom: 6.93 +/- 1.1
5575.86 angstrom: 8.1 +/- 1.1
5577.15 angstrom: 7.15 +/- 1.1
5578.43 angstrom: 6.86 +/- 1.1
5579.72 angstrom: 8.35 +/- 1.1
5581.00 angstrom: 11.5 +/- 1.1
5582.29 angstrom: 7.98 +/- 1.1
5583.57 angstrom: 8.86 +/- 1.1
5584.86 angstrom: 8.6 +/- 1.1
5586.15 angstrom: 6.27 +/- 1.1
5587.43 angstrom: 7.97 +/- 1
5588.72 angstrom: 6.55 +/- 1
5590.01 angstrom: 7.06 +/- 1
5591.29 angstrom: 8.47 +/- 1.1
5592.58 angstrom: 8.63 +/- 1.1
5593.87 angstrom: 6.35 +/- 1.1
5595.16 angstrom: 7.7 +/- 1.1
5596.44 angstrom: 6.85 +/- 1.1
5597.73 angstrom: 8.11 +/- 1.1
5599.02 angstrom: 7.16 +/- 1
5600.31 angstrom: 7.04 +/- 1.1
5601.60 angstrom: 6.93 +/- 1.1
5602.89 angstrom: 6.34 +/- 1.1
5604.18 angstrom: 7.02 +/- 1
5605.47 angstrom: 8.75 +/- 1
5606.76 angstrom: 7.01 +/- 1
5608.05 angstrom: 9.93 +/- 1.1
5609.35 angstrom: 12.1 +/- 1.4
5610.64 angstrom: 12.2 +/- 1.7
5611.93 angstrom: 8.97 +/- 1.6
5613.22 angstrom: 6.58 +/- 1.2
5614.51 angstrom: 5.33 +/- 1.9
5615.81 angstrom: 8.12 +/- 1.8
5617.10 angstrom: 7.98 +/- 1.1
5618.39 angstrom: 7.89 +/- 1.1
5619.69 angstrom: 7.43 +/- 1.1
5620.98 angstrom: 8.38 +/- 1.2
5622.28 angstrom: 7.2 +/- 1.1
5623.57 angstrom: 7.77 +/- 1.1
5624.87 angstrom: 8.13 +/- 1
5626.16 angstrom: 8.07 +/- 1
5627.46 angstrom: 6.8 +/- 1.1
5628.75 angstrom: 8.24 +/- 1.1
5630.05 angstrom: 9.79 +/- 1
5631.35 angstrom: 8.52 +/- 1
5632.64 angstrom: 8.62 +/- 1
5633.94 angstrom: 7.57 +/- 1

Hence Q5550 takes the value -1.0 angstrom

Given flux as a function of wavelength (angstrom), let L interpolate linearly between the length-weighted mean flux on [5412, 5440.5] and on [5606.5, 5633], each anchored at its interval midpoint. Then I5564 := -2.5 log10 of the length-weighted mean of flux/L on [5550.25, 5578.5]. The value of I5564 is 0.062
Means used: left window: 8.22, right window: 8.35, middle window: 7.85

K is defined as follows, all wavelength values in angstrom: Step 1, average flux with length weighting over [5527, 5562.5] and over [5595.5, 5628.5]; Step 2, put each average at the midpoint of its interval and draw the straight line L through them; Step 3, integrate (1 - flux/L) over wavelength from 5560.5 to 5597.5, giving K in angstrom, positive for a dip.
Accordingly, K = 1.8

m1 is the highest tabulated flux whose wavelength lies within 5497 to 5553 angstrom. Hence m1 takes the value 9.99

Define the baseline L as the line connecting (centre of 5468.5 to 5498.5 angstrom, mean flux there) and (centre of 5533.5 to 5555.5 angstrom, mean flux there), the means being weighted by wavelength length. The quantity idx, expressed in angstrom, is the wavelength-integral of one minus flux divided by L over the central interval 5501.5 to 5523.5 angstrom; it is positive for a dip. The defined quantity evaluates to 0.8 angstrom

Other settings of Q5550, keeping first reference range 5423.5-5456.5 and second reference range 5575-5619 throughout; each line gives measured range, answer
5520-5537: 0.5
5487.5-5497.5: -0.9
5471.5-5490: 0.7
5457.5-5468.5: 0.1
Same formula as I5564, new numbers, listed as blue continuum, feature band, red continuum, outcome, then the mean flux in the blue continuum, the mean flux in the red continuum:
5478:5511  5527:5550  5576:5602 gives -0.050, 7.91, 7.73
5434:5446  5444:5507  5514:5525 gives 0.050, 7.99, 8.15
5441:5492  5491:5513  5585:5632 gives -0.030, 7.63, 7.89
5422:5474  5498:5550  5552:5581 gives -0.017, 7.76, 7.86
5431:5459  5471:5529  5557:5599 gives 0.001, 7.85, 7.78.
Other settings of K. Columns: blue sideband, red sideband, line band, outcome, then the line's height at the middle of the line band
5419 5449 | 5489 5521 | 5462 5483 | 1.79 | 8.02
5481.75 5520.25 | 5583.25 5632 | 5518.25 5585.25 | -0.19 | 8.03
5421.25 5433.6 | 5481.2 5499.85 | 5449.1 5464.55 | 1.50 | 8.27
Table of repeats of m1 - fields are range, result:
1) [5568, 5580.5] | 10.4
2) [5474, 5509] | 10.2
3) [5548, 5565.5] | 9.74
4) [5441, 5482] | 9.22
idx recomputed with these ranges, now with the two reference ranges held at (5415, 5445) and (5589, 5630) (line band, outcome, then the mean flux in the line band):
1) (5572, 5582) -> -0.3 angstrom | 8.16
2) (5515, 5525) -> -0.1 angstrom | 8.06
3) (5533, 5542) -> 0.2 angstrom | 7.83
